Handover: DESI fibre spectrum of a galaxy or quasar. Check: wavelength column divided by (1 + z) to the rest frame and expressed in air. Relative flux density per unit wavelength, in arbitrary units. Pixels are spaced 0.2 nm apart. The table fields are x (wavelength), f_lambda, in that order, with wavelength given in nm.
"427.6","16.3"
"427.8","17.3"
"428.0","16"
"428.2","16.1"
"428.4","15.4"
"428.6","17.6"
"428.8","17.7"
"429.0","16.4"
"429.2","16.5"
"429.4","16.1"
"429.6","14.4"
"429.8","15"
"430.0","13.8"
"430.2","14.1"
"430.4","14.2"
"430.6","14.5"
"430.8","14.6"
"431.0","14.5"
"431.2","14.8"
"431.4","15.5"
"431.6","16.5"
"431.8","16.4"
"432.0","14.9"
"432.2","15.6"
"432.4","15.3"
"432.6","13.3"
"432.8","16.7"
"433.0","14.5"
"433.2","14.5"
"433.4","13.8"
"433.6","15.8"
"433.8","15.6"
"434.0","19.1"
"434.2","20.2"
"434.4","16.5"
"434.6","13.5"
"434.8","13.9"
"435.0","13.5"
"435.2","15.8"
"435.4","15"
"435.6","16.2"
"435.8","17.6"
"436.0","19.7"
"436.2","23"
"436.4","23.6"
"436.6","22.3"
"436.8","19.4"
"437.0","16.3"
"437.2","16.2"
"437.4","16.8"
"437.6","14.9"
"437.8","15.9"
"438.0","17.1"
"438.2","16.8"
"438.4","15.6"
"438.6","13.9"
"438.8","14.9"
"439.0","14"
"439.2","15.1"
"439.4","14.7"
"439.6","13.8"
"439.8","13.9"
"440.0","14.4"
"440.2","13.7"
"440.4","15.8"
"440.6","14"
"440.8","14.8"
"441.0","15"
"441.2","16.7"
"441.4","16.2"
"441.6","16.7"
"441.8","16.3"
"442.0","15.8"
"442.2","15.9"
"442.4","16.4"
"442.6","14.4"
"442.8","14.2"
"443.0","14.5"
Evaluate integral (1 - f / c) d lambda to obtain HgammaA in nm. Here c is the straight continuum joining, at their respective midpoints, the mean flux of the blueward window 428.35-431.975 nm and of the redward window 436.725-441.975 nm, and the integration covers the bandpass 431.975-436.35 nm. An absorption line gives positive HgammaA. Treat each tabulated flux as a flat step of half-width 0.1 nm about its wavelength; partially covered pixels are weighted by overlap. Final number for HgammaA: -0.21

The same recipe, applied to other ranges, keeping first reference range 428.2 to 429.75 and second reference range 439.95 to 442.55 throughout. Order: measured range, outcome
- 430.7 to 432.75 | 0.12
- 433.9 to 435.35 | -0.01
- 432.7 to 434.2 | 0.00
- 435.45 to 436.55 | -0.28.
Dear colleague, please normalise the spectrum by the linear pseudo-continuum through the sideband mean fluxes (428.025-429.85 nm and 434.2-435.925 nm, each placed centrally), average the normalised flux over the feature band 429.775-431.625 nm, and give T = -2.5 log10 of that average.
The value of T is 0.094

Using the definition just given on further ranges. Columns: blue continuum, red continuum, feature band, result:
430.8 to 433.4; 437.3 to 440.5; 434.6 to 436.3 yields -0.11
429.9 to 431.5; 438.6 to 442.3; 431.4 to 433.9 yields -0.05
